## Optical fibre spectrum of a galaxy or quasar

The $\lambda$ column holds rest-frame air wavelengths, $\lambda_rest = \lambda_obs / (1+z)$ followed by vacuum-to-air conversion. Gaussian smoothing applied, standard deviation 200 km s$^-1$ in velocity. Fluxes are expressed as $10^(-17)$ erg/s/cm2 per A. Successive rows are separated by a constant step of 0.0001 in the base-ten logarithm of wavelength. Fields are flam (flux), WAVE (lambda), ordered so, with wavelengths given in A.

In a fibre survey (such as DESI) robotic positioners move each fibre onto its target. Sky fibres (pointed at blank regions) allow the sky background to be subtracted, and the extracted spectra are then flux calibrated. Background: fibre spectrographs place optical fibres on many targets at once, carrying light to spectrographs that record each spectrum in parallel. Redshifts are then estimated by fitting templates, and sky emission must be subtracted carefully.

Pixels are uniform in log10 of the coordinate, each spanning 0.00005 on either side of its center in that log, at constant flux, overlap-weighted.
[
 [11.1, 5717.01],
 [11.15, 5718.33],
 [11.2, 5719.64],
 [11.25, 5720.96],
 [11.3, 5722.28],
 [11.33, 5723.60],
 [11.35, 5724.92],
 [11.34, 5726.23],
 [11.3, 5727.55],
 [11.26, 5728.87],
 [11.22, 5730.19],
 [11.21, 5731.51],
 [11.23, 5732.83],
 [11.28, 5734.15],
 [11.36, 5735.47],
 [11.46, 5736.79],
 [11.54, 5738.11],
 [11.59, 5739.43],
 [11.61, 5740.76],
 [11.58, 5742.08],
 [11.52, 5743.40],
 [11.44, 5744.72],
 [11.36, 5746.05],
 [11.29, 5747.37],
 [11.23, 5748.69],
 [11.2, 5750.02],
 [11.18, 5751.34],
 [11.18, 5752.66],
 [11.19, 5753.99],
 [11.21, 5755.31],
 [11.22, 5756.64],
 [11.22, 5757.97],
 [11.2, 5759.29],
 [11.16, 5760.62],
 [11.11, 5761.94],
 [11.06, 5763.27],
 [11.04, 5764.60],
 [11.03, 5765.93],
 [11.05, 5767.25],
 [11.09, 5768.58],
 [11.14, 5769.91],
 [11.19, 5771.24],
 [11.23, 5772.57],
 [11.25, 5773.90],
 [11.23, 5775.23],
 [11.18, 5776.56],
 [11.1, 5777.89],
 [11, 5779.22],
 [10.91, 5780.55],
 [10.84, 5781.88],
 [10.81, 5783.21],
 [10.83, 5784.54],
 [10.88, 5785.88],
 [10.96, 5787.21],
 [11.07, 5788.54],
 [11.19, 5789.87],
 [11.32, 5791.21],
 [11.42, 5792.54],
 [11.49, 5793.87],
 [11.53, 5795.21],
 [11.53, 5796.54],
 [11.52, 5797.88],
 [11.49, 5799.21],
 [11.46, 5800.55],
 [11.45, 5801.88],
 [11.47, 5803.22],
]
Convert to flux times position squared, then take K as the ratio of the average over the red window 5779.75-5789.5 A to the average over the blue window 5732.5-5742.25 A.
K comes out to 1.0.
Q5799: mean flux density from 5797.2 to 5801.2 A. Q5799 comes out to 11.5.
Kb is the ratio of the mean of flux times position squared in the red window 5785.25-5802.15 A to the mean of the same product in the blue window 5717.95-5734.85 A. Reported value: 1.03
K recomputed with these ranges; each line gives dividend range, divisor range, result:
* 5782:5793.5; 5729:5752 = 0.99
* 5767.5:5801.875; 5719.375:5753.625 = 1.00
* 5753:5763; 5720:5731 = 1.00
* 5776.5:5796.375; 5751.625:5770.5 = 1.01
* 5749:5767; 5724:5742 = 0.99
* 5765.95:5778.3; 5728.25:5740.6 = 1.00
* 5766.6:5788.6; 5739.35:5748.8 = 0.98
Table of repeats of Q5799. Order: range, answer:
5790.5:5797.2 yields 11.5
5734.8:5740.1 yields 11.5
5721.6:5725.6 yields 11.3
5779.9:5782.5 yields 10.9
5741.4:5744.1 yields 11.6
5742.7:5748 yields 11.4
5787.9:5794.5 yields 11.3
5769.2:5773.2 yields 11.2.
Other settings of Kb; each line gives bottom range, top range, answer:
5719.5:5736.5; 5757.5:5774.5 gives 1.00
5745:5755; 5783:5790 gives 0.99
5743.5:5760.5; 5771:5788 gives 0.99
